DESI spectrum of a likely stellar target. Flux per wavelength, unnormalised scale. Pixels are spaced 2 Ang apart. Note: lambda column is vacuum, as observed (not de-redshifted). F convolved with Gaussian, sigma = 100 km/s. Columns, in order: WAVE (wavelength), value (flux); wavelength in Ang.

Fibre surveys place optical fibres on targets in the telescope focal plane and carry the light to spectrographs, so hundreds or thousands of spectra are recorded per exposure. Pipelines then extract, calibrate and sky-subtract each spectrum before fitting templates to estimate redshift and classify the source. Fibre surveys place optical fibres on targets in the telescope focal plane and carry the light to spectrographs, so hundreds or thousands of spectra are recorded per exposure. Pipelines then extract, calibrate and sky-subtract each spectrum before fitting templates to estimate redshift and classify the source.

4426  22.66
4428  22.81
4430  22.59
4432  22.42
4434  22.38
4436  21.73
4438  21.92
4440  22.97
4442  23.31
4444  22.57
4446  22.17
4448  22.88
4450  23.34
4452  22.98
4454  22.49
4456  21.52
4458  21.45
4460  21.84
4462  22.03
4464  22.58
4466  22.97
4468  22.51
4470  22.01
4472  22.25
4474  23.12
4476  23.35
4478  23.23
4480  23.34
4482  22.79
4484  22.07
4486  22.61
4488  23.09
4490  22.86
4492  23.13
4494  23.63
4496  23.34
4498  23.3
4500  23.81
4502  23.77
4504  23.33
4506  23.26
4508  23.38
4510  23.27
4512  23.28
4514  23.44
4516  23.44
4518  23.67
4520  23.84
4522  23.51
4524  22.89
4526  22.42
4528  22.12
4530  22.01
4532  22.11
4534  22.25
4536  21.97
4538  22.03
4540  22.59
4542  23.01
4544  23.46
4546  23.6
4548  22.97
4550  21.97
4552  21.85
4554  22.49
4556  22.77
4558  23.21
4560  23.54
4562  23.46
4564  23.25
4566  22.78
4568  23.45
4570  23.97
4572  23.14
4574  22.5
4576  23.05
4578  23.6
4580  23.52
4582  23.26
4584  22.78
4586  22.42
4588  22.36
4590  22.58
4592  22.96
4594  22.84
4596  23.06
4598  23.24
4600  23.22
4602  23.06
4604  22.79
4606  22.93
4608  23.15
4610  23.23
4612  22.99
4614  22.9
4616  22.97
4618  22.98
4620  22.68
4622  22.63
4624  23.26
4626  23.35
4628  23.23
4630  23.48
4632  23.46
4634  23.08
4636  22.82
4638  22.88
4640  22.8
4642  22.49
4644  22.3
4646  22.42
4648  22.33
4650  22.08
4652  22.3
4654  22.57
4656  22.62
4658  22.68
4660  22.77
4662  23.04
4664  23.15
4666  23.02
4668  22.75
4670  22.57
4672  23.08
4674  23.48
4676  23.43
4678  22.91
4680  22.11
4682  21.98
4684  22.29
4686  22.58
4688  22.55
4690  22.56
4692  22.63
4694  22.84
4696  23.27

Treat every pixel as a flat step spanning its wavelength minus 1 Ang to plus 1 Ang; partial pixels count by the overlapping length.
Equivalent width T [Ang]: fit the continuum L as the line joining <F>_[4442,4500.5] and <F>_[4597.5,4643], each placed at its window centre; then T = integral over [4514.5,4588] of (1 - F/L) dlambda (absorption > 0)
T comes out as -0.1 Ang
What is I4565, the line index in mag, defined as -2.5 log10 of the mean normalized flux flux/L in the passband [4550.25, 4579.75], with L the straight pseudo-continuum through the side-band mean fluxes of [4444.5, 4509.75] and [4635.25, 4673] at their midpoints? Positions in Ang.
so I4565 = -0.01 mag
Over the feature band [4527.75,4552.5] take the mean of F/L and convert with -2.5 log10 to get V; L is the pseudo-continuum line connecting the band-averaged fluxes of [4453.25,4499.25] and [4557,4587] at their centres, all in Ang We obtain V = 0.026 mag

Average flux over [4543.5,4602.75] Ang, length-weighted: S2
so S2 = 23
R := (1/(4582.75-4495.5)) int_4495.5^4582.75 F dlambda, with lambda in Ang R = 23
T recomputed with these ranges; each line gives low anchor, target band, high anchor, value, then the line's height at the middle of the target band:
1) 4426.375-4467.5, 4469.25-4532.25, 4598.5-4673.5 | -1.38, 22.6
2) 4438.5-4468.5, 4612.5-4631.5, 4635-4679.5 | -0.30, 22.7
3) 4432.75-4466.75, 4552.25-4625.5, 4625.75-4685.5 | -1.17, 22.7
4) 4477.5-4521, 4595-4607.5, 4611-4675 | -0.05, 23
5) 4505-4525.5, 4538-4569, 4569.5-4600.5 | 0.33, 23.2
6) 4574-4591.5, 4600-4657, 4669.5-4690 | -0.10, 22.8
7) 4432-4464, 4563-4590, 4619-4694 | -0.53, 22.6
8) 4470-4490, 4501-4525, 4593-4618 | -0.57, 22.9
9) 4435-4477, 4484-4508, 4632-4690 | -0.77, 22.5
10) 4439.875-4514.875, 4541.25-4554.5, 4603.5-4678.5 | 0.06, 22.9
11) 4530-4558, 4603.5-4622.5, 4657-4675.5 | -0.13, 22.8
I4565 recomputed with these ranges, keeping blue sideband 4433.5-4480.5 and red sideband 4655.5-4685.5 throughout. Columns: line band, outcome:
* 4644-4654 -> 0.02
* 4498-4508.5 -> -0.04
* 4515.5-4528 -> -0.03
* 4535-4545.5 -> 0.00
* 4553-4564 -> -0.02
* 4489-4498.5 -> -0.03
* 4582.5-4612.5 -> -0.01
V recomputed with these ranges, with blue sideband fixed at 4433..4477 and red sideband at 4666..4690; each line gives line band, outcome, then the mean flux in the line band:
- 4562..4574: -0.032 mag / 23.3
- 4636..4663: 0.005 mag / 22.6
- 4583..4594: -0.001 mag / 22.6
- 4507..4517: -0.039 mag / 23.4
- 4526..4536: 0.020 mag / 22.1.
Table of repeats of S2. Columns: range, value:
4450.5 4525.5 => 23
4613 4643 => 23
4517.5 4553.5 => 22.7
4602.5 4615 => 23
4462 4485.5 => 22.7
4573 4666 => 22.9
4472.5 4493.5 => 23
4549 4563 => 22.8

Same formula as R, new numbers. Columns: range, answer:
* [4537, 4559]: 22.7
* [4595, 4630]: 23.1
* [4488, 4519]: 23.4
